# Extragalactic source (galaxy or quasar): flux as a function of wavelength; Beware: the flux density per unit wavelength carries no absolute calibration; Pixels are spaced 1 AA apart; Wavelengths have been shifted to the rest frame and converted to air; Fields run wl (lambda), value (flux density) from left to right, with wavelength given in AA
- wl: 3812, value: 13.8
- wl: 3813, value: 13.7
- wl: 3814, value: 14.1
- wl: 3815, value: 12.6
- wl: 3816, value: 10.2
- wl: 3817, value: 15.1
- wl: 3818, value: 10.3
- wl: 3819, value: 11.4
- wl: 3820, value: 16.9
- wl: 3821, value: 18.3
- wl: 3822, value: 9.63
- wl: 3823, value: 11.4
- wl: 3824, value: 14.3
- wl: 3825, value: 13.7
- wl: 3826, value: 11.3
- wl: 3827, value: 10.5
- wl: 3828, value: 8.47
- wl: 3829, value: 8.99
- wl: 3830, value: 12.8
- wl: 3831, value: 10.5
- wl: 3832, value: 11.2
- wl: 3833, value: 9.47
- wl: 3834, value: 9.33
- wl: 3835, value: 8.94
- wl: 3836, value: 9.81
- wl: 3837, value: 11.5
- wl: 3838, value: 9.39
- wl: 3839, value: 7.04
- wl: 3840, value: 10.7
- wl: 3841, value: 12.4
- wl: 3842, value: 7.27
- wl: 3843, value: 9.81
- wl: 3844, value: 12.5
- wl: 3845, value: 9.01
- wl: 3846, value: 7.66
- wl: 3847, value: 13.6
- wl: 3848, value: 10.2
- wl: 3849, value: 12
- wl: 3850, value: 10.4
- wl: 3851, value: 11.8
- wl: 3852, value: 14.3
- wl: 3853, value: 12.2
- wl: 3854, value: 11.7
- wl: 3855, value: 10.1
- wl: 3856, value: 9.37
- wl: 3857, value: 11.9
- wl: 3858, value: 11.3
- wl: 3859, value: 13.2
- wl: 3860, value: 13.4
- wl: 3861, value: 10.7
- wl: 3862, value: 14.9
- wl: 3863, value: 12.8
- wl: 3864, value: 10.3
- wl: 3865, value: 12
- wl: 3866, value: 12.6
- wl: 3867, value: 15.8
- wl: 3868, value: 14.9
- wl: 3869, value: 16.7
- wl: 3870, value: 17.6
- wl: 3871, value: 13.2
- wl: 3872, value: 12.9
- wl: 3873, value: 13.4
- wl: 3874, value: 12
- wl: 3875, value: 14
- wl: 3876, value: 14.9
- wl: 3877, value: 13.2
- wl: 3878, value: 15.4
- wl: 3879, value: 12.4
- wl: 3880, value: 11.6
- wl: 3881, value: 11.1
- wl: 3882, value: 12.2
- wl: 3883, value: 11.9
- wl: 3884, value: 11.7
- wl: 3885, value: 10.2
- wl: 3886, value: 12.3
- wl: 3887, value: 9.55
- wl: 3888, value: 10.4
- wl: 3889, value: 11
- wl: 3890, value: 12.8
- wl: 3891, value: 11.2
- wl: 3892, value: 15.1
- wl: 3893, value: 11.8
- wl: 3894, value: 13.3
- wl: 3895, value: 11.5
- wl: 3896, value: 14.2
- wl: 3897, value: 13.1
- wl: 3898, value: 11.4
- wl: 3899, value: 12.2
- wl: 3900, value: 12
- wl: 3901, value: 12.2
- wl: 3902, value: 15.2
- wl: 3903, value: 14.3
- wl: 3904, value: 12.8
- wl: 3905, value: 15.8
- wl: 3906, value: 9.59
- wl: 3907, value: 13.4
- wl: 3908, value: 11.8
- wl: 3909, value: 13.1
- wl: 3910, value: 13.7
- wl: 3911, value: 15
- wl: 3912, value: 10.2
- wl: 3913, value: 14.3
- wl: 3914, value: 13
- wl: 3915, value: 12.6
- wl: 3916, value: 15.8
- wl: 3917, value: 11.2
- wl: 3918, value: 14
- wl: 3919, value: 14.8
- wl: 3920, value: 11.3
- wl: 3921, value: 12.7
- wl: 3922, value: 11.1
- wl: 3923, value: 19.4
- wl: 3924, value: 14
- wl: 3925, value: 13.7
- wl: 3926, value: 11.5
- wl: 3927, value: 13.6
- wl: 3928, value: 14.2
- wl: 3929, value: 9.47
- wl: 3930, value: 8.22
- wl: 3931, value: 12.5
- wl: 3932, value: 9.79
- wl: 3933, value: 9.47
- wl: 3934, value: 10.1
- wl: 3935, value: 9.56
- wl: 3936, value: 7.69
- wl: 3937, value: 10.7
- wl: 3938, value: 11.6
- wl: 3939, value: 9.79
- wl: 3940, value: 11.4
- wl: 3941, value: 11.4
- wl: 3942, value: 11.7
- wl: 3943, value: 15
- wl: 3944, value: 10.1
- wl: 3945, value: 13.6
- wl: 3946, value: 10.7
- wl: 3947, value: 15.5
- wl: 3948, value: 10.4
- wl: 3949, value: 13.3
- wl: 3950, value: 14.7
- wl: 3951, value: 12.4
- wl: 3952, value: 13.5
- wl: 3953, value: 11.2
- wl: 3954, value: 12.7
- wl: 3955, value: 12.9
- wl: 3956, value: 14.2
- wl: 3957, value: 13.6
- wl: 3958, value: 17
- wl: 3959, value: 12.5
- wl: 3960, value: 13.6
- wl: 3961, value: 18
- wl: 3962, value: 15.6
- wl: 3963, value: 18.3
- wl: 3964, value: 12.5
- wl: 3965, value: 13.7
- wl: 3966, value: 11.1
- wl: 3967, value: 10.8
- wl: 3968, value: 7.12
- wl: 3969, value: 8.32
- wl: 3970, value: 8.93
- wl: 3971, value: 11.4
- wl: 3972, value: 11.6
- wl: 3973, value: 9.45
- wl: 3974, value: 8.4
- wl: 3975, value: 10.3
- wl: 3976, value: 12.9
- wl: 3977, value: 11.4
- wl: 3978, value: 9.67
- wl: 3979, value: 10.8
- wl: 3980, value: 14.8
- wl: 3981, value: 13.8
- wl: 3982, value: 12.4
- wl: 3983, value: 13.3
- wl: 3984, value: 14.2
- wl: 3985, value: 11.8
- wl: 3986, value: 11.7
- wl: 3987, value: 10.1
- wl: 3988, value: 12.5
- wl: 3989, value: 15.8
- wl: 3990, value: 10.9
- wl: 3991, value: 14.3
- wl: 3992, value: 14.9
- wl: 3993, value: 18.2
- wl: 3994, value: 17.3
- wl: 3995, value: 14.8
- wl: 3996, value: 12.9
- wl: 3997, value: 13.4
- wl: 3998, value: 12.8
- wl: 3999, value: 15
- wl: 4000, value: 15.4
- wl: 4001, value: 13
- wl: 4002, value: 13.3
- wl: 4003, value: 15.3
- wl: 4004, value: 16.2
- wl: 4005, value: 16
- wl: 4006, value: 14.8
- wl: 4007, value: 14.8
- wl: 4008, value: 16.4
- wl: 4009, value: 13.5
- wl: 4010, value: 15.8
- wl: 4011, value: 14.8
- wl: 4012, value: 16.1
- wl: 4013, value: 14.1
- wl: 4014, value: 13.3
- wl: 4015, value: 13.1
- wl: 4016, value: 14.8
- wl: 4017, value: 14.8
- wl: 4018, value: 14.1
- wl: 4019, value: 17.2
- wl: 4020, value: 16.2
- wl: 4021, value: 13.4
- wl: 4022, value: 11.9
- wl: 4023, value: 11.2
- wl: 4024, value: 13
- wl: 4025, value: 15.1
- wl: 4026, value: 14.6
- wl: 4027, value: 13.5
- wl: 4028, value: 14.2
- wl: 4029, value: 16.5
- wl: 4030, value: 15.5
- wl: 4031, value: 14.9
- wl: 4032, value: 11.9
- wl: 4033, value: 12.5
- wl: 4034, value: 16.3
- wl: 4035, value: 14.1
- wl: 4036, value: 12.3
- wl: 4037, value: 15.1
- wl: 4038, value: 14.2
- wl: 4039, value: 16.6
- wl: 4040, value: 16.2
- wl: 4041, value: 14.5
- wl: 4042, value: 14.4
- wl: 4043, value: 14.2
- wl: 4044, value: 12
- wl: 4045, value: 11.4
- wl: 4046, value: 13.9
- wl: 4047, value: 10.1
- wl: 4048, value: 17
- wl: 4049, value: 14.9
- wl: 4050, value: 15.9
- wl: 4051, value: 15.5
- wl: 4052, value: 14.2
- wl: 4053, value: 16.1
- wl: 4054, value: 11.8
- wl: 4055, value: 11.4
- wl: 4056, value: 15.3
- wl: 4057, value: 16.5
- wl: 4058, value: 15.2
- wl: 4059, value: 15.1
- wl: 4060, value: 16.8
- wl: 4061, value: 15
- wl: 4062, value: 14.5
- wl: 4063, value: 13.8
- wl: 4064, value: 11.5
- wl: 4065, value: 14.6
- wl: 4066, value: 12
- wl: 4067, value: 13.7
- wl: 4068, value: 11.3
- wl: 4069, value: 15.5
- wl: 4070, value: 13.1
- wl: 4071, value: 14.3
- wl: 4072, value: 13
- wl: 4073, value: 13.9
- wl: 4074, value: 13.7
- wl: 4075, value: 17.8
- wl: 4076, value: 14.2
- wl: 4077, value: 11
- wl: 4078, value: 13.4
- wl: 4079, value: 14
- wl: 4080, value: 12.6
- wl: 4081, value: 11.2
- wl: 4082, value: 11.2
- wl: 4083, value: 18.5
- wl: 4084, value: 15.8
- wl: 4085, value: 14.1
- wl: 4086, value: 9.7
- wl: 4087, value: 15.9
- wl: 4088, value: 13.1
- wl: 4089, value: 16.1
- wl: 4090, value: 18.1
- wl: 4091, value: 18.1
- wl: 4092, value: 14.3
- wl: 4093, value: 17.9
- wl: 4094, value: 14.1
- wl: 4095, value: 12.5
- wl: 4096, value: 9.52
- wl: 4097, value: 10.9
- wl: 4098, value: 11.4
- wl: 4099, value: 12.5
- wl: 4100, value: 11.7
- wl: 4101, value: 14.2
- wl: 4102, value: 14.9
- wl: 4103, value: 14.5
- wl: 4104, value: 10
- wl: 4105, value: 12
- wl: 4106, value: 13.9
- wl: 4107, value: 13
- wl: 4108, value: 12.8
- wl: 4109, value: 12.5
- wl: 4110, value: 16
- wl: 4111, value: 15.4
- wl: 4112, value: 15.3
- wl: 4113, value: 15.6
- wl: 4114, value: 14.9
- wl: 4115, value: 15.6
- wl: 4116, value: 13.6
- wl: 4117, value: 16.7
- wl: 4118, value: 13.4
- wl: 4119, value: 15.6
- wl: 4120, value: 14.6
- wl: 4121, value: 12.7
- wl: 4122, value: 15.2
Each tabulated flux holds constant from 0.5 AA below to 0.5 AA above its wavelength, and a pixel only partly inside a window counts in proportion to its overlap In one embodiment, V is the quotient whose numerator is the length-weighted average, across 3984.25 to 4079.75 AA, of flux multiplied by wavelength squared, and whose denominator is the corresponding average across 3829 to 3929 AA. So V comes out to 1.25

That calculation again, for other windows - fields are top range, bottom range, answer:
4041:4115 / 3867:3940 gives 1.21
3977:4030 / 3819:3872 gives 1.30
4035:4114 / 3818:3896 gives 1.31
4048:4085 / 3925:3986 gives 1.25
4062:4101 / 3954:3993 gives 1.15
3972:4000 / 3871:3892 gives 1.11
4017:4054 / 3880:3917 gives 1.22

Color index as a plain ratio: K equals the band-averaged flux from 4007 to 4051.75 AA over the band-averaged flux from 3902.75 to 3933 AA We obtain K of 1.1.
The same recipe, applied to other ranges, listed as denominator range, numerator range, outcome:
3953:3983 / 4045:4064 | 1.17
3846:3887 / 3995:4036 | 1.14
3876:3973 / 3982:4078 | 1.14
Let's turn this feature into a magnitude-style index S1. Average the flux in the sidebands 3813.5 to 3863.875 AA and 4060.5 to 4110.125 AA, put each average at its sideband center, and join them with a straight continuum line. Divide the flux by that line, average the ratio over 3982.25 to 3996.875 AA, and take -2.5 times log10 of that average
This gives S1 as -0.08 mag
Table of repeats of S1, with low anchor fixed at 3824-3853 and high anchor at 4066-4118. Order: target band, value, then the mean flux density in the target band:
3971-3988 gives 0.07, 11.7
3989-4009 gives -0.16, 14.7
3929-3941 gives 0.17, 10.1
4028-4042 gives -0.12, 14.6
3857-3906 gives -0.15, 12.8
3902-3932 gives -0.12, 13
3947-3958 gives -0.10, 13.2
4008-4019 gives -0.14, 14.7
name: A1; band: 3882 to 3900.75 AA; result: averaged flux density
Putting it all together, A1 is 12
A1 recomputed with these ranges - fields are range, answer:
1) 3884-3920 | 12.7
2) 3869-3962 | 12.7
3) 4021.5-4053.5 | 14.2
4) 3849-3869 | 12.4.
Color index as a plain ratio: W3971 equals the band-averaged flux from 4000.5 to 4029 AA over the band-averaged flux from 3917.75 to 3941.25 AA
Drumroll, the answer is 1.23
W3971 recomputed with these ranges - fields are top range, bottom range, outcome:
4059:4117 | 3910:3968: 1.10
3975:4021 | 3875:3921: 1.10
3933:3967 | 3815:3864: 1.12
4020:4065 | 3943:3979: 1.15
